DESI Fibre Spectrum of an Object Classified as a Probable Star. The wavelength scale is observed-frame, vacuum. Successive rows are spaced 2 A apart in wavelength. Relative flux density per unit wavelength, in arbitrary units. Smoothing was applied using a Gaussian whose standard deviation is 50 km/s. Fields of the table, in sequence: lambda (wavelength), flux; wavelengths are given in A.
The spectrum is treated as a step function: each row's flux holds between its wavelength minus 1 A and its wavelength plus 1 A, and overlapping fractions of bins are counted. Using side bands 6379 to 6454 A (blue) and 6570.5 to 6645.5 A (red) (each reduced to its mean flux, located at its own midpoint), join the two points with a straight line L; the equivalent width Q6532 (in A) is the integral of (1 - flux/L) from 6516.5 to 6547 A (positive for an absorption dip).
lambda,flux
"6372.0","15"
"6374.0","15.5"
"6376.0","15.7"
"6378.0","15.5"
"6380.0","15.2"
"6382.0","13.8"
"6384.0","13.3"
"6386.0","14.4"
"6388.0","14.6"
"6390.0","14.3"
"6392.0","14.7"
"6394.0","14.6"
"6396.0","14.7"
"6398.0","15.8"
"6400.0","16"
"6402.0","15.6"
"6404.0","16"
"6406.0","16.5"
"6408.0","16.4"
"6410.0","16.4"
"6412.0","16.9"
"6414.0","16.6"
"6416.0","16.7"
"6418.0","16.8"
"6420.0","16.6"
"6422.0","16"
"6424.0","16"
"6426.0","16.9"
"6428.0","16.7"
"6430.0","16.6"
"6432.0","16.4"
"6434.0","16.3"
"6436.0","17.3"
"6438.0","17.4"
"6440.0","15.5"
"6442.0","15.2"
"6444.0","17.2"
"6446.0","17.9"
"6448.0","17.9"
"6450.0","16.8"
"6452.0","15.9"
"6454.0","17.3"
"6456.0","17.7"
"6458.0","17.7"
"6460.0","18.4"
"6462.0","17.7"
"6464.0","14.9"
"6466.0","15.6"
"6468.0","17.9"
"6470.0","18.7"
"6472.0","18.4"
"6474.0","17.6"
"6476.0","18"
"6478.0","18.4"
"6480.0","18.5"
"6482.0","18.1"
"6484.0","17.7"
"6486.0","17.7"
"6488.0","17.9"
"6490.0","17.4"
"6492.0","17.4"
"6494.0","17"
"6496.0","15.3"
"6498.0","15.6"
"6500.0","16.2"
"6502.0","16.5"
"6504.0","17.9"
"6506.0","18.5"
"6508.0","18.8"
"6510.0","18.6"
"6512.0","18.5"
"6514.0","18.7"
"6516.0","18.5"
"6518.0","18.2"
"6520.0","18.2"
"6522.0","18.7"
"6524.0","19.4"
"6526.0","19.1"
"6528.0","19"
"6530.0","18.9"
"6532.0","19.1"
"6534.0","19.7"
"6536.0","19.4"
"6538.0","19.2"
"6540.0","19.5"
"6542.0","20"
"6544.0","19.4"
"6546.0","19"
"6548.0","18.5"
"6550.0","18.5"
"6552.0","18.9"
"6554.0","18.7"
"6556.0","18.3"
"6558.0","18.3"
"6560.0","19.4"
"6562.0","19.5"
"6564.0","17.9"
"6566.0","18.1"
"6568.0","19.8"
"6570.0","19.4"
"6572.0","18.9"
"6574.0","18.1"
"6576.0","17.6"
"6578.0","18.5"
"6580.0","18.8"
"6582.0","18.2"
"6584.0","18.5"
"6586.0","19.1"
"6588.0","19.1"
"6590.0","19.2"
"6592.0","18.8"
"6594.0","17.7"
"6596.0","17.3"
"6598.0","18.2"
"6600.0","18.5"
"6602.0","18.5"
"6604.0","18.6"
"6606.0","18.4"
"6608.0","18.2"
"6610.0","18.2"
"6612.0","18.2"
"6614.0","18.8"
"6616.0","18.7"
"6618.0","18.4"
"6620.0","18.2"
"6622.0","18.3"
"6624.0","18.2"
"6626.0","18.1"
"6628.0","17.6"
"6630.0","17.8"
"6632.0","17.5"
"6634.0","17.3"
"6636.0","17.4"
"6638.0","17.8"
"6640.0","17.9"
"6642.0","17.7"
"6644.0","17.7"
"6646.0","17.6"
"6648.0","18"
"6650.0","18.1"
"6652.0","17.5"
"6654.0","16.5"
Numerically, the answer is -3.1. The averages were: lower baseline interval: 16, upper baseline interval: 18.2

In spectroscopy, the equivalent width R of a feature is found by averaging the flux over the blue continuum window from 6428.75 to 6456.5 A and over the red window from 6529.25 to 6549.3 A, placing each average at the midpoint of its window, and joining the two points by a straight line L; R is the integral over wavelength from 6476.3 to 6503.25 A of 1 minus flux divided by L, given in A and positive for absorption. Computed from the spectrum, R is 1.1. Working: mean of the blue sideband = 16.8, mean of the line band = 17.2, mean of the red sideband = 19.3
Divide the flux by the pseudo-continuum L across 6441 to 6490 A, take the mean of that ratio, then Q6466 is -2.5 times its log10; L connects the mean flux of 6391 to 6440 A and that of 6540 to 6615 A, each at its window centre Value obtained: -0.03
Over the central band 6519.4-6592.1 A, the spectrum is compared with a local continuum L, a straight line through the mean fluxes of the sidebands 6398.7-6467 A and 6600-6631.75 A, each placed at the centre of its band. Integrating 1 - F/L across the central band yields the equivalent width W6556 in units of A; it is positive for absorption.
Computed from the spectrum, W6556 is -4.8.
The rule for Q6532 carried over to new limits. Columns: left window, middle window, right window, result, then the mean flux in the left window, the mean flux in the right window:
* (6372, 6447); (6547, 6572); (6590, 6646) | -1.9 A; 15.9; 18.1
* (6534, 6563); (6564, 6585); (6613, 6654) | 0.2 A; 19.1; 17.9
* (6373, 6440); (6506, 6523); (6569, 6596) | -1.0 A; 15.8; 18.6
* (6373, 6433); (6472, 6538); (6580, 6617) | -3.7 A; 15.7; 18.5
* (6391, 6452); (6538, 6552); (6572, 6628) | -1.1 A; 16.3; 18.4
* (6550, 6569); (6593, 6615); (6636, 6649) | 0.0 A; 18.8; 17.8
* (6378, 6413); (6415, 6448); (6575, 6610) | -1.7 A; 15.3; 18.4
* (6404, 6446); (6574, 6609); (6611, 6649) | -1.4 A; 16.5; 18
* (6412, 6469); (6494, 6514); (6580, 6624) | 0.1 A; 16.8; 18.4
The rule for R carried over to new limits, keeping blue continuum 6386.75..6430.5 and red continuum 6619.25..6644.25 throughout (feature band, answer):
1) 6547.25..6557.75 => -0.9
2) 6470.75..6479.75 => -0.9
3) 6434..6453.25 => -0.6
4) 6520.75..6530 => -1.1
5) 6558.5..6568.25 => -0.9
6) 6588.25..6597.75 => -0.5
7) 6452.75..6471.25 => -1.0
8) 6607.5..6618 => -0.5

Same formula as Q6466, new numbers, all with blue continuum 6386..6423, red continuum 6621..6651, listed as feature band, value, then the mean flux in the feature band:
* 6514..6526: -0.11 mag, 18.6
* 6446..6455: -0.06 mag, 17.1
